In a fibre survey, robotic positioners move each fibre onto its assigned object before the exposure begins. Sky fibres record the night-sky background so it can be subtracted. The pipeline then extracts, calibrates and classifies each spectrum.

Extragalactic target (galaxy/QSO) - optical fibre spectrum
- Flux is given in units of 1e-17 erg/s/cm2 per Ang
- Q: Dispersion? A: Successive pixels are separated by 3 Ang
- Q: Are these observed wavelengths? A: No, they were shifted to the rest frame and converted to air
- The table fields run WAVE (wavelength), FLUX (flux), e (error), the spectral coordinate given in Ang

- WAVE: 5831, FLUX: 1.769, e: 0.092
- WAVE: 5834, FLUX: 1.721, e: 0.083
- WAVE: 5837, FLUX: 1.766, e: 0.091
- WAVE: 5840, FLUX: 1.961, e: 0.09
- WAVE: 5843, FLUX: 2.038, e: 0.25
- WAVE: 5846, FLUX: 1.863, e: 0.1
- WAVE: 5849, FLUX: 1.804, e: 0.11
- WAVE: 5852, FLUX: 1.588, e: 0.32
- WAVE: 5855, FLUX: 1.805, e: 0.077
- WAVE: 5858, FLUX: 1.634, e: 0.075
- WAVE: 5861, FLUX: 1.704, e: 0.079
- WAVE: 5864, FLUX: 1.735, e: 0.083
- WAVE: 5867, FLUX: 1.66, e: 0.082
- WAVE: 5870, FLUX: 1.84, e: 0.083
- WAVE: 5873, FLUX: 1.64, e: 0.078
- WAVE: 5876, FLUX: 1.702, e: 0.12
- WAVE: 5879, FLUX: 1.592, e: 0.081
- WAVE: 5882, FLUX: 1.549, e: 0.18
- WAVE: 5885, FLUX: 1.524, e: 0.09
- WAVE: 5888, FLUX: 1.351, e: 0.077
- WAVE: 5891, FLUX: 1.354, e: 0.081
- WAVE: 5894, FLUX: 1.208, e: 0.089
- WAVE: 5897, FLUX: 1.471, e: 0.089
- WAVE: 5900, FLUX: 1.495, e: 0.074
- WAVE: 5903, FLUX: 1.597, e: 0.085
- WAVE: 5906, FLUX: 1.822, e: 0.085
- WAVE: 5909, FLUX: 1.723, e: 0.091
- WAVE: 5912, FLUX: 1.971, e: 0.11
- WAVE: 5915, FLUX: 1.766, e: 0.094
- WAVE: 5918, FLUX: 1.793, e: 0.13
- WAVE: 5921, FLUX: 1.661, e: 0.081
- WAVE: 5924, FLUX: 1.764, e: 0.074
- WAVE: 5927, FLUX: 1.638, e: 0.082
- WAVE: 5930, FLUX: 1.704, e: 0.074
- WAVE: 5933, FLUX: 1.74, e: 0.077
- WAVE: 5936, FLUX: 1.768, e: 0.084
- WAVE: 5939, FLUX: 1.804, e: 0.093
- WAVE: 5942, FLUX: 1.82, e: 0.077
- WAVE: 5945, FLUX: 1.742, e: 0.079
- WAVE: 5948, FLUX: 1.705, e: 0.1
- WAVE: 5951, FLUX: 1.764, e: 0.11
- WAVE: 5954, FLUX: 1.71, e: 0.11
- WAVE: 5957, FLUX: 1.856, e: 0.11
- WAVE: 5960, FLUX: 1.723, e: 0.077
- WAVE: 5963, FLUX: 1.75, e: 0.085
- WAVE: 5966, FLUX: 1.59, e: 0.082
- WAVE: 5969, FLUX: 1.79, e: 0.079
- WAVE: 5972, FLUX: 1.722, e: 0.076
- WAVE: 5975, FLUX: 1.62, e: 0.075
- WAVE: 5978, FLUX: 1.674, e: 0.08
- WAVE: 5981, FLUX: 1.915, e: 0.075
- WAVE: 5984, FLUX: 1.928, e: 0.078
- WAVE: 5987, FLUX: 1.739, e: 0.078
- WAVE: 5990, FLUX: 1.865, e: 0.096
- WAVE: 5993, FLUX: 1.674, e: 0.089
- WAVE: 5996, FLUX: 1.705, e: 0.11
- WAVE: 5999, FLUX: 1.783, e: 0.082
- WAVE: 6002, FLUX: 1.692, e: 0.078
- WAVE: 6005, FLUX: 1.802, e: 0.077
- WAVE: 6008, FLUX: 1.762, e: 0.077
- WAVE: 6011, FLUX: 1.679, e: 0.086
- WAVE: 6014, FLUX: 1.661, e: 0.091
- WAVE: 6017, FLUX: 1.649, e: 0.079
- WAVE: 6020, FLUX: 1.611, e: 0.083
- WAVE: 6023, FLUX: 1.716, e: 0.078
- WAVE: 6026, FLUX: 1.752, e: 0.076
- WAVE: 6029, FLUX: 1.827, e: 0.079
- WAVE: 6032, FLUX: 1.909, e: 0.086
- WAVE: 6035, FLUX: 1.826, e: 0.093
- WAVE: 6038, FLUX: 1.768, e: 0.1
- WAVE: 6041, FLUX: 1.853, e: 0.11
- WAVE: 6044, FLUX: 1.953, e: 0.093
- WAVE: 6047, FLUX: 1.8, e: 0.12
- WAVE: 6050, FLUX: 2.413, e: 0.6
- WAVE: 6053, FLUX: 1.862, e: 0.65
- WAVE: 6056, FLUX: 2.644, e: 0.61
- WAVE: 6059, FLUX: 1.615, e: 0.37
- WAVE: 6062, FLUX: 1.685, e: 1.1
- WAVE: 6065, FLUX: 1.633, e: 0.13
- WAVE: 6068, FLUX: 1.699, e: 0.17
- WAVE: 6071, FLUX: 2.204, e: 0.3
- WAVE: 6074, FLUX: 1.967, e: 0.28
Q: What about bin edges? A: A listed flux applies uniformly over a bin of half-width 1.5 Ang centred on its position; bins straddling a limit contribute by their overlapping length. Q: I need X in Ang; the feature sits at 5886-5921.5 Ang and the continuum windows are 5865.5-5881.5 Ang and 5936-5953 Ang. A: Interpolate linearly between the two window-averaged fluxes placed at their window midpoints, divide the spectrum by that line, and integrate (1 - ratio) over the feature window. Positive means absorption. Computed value 2.4 Ang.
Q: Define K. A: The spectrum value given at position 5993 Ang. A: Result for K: 1.674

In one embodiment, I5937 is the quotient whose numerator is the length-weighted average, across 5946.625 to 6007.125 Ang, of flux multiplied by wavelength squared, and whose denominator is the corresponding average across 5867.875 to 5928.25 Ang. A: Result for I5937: 1.1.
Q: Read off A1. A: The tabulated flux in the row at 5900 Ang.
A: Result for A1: 1.495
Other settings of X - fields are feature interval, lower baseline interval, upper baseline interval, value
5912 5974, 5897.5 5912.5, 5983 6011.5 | -0.9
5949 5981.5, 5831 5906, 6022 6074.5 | 1.0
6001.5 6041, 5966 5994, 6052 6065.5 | 1.9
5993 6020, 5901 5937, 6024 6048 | 1.5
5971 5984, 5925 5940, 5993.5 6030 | -0.3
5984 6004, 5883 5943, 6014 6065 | 0.2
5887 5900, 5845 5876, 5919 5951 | 2.8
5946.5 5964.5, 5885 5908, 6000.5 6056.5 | -1.2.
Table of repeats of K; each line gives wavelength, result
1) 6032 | 1.909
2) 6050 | 2.413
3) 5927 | 1.638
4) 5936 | 1.768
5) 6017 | 1.649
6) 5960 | 1.723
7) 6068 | 1.699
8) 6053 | 1.862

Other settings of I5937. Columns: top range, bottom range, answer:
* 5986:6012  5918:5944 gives 1.03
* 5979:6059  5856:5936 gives 1.16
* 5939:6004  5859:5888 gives 1.10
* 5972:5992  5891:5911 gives 1.18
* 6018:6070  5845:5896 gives 1.22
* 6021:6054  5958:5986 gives 1.10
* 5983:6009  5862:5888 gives 1.12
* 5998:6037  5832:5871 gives 1.04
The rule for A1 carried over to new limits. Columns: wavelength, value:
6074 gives 1.967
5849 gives 1.804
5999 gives 1.783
